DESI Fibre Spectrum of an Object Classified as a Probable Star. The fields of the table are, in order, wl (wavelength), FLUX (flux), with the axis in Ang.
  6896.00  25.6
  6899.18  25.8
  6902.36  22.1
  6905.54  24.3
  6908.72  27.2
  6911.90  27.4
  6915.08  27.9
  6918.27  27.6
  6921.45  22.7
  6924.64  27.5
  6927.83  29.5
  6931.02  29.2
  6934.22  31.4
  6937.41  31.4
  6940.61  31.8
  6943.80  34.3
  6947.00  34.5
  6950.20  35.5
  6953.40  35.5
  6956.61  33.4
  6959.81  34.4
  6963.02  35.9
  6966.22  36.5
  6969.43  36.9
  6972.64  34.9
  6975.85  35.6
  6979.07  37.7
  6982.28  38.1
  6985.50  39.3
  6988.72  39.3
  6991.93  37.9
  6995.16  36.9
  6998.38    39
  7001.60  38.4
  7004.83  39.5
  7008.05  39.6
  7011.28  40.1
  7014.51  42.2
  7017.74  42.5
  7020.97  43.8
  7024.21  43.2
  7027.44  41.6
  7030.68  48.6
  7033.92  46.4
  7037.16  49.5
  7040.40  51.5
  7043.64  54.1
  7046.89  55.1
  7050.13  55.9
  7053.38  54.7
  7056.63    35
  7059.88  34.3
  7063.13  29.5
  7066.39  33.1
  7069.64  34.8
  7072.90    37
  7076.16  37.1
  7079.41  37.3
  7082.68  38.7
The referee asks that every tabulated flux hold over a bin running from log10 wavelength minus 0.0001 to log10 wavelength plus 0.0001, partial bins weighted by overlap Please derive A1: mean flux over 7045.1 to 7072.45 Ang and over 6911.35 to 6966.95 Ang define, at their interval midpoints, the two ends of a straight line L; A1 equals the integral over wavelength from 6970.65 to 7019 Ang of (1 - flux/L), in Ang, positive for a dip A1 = -3.5 Ang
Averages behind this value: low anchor 31.5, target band 38.7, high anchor 41.4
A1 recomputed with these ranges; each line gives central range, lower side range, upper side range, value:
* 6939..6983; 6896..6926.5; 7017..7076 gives -3.92 Ang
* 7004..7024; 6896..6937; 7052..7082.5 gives -4.84 Ang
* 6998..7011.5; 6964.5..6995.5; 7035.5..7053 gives 1.31 Ang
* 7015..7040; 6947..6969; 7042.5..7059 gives 0.62 Ang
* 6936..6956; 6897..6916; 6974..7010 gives -1.46 Ang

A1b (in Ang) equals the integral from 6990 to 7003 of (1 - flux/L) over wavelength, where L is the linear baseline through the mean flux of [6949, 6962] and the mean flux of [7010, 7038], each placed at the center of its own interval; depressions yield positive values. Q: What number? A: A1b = 0.7 Ang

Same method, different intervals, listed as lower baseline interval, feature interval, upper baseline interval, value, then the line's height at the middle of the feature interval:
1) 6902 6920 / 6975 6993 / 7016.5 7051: 0.6 Ang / 39.4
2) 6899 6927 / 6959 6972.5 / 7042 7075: -1.7 Ang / 31.9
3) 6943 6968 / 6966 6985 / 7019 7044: 0.7 Ang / 38.2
